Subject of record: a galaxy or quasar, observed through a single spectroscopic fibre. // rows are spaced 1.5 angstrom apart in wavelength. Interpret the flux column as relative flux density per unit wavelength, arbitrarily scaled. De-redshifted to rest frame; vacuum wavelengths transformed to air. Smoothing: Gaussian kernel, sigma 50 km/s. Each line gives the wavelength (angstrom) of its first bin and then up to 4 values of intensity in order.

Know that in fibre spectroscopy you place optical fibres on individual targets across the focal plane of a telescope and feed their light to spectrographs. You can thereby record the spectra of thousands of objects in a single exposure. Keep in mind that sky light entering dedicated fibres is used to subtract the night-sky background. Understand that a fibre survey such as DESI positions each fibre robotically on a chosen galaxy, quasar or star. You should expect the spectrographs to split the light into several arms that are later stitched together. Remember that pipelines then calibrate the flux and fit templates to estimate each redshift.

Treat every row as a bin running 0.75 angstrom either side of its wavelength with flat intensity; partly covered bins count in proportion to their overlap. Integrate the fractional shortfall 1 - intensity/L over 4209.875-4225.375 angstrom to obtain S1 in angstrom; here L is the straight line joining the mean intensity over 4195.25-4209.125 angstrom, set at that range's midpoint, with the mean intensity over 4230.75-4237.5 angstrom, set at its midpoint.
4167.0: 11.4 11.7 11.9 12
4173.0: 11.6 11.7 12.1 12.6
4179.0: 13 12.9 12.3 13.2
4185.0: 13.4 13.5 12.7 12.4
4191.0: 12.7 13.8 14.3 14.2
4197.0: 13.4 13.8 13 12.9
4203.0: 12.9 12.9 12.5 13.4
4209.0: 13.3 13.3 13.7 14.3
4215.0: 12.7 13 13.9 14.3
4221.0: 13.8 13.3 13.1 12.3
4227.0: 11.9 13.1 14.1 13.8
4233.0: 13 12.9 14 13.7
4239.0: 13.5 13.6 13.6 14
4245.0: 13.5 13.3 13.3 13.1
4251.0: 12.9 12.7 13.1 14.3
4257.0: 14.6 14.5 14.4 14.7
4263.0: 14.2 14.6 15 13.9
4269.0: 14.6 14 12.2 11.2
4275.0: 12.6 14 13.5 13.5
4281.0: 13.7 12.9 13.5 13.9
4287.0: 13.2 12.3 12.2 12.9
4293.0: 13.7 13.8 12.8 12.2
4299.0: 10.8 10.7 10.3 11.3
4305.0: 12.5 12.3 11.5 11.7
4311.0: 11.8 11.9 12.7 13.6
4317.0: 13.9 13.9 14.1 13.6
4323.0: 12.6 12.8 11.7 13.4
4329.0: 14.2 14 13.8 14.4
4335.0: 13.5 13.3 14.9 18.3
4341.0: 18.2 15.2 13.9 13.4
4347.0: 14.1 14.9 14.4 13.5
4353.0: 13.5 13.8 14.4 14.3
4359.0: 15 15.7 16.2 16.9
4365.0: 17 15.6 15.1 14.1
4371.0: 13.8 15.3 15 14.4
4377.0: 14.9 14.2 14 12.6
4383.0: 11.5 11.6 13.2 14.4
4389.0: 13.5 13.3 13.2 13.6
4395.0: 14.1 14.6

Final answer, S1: -0.2 angstrom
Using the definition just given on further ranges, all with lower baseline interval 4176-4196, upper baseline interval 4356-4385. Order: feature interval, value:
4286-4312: 3.50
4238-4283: 0.23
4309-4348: 1.22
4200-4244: 0.22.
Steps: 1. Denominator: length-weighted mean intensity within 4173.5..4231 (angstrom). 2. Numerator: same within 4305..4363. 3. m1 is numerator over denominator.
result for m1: 1.06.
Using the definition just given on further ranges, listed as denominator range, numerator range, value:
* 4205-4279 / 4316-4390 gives 1.06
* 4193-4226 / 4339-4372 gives 1.12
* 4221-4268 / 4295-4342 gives 0.96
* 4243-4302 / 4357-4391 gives 1.08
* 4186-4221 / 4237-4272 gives 1.04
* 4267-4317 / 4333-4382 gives 1.17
